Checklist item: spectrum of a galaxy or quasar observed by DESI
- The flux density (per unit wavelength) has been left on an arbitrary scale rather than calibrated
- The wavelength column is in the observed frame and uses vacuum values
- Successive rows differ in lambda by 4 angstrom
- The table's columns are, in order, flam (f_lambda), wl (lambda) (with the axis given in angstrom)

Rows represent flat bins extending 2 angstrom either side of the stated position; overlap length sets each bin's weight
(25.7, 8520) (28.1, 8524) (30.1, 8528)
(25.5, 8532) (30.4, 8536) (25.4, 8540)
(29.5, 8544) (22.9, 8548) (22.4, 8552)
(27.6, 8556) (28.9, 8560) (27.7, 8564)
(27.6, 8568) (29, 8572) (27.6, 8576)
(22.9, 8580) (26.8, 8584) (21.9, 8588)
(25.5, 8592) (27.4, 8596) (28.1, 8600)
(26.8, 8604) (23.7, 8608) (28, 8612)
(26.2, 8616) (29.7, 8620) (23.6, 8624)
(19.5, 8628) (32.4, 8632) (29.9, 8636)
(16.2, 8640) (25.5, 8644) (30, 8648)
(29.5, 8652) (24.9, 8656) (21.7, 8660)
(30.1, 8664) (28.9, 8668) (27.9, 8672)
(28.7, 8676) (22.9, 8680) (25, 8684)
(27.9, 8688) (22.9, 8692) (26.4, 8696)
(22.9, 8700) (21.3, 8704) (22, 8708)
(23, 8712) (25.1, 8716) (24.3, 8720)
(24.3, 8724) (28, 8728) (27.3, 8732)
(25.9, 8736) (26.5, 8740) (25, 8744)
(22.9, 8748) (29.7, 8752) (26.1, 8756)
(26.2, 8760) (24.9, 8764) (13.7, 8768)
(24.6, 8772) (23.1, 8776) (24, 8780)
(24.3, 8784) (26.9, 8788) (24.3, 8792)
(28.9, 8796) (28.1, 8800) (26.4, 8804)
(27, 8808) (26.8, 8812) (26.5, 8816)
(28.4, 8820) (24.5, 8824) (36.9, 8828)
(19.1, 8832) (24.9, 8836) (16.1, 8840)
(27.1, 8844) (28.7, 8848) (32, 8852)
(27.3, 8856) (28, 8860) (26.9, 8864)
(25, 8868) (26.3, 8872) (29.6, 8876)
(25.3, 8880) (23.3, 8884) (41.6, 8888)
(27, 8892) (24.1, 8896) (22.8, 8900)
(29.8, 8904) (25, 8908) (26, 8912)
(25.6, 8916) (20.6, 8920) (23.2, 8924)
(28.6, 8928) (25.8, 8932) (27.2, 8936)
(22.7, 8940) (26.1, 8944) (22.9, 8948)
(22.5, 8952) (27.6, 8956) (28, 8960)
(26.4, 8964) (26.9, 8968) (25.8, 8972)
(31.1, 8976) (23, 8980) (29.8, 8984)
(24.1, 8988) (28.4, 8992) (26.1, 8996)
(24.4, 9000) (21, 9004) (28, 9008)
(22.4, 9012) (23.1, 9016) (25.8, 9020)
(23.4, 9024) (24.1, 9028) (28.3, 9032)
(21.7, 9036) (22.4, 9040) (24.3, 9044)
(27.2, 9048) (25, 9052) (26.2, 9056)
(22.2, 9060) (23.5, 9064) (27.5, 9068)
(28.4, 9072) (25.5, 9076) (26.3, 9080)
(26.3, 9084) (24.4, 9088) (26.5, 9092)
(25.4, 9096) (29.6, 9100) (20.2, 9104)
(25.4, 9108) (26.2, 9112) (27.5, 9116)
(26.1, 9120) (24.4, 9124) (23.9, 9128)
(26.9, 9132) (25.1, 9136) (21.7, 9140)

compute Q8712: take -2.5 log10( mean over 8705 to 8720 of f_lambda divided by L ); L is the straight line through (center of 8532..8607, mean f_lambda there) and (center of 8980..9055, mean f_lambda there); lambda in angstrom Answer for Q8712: 0.12 mag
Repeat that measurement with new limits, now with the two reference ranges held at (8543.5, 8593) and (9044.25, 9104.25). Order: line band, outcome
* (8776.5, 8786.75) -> 0.08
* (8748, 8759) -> -0.04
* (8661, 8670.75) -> -0.10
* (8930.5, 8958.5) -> 0.03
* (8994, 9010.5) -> 0.04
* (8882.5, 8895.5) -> -0.17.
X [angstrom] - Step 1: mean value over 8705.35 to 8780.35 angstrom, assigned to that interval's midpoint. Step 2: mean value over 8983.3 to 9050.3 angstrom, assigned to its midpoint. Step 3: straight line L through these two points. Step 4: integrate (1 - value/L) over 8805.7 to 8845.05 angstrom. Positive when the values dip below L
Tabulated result -1.69 angstrom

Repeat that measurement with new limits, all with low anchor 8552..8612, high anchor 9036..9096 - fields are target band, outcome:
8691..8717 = 2.8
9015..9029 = 0.7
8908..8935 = 0.6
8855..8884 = -1.0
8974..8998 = -1.5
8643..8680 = -1.4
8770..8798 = 0.9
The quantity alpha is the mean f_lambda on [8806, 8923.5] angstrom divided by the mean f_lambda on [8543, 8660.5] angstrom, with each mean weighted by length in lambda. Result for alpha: 1.02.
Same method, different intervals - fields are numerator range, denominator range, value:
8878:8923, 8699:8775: 1.08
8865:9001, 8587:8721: 1.03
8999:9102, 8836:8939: 0.95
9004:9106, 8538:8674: 0.95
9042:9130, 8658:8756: 1.00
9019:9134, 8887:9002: 0.97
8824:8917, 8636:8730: 1.06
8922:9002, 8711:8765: 1.01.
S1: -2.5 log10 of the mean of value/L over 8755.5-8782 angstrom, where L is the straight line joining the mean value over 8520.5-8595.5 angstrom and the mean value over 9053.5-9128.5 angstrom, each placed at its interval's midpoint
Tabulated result 0.14 mag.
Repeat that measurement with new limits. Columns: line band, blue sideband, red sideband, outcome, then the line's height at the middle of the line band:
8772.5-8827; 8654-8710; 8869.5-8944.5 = -0.02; 25.8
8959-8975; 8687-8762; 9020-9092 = -0.08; 25.1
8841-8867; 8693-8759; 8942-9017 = -0.10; 25.4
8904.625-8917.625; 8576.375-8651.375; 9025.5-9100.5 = -0.02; 25.6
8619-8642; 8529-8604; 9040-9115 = 0.06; 26.4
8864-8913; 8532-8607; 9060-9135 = -0.05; 26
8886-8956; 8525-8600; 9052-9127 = 0.00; 25.9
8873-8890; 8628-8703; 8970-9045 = -0.17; 25.5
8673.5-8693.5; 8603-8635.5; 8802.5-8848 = 0.03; 26.2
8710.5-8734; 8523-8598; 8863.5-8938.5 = 0.05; 26.6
